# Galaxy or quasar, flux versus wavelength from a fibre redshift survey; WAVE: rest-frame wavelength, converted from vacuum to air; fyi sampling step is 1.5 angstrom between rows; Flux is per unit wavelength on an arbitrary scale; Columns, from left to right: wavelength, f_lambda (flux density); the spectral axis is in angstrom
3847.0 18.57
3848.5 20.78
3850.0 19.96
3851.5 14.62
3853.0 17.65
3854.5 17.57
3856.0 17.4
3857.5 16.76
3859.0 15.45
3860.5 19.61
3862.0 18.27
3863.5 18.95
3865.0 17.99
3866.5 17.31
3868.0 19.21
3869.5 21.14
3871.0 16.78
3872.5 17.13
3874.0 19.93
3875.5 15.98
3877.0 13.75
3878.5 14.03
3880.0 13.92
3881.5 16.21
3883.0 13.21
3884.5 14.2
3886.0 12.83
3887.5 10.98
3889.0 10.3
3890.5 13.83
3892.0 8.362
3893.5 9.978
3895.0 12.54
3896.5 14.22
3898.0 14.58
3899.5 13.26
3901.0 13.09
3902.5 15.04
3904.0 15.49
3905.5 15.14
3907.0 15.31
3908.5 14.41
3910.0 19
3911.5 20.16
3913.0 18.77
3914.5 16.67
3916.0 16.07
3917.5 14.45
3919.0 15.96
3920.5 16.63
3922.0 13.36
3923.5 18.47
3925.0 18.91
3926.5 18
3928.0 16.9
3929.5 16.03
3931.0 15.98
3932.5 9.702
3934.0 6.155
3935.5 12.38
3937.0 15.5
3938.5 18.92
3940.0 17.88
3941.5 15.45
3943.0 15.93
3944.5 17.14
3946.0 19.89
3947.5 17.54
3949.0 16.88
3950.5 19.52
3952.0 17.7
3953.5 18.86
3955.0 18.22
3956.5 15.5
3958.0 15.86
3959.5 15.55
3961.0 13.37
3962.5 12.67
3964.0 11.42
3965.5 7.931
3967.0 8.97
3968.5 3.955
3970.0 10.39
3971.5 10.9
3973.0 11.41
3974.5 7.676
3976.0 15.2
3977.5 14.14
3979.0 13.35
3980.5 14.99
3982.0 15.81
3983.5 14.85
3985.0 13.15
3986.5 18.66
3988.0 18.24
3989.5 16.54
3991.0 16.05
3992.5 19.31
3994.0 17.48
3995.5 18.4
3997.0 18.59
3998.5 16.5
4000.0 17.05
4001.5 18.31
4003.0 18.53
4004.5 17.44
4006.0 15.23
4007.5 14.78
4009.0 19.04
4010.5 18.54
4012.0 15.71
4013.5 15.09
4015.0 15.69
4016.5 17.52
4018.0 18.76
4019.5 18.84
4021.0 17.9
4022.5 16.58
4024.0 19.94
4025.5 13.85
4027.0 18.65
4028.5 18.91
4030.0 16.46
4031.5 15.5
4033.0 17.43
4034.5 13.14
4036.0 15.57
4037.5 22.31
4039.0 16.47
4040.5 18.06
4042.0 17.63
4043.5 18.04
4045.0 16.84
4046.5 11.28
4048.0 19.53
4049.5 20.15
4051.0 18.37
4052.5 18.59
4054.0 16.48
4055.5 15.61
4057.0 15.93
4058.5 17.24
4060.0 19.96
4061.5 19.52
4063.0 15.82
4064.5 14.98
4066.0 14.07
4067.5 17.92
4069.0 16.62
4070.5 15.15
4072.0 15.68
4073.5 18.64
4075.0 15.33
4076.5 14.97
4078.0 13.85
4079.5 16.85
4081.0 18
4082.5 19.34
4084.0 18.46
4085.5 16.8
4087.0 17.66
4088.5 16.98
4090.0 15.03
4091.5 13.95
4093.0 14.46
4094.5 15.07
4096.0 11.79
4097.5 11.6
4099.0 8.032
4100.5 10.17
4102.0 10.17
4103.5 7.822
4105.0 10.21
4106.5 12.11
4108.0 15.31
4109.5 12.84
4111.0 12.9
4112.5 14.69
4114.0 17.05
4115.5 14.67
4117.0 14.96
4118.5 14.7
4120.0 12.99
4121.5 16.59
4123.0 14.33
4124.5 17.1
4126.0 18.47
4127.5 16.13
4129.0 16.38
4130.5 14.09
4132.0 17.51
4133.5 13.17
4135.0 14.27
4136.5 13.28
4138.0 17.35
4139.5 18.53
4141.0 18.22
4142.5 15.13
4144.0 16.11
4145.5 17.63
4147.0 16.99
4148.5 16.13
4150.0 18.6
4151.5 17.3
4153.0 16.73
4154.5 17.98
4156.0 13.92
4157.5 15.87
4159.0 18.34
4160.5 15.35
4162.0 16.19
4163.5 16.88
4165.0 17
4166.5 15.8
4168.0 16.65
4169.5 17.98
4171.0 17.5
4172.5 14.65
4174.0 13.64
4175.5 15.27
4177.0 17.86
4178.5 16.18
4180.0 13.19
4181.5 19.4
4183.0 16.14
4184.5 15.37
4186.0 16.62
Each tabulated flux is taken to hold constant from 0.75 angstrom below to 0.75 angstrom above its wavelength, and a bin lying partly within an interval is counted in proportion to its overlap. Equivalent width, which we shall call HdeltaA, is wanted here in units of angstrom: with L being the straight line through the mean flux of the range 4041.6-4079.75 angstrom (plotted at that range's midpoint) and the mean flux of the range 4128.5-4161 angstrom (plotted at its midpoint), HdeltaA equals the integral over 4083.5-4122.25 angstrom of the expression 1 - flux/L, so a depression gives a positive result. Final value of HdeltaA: 6.6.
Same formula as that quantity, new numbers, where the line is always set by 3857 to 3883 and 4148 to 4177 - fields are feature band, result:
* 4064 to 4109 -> 5.6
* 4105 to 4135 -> 3.0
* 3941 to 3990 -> 7.0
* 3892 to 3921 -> 3.2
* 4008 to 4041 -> -1.0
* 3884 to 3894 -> 3.3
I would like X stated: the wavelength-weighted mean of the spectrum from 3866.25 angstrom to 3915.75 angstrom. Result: 15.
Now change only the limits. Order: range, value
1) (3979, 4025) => 17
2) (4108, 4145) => 15.5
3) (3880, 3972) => 14.6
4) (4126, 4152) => 16.3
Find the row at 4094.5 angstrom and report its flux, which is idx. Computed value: 15.07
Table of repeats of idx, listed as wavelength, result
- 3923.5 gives 18.47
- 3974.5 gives 7.676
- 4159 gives 18.34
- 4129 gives 16.38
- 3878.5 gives 14.03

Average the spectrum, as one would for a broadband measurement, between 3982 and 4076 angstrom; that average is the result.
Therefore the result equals 17.1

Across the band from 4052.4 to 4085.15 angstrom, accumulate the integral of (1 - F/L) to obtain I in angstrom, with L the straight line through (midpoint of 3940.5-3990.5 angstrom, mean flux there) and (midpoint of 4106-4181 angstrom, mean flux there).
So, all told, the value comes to -3.1 angstrom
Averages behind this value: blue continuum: 14.5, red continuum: 15.9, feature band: 16.7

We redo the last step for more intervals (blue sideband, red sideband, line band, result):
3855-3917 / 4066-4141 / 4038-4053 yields -2.5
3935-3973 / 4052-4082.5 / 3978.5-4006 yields -2.7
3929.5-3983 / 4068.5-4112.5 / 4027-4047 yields -3.7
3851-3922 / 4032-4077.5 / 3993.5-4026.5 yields -1.5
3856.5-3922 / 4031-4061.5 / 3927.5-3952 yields 0.4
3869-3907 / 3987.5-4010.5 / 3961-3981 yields 6.7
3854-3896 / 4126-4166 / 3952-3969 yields 2.7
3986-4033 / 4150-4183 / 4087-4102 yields 3.3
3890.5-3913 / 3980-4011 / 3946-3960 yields -1.4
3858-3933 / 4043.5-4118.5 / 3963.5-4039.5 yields -1.1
